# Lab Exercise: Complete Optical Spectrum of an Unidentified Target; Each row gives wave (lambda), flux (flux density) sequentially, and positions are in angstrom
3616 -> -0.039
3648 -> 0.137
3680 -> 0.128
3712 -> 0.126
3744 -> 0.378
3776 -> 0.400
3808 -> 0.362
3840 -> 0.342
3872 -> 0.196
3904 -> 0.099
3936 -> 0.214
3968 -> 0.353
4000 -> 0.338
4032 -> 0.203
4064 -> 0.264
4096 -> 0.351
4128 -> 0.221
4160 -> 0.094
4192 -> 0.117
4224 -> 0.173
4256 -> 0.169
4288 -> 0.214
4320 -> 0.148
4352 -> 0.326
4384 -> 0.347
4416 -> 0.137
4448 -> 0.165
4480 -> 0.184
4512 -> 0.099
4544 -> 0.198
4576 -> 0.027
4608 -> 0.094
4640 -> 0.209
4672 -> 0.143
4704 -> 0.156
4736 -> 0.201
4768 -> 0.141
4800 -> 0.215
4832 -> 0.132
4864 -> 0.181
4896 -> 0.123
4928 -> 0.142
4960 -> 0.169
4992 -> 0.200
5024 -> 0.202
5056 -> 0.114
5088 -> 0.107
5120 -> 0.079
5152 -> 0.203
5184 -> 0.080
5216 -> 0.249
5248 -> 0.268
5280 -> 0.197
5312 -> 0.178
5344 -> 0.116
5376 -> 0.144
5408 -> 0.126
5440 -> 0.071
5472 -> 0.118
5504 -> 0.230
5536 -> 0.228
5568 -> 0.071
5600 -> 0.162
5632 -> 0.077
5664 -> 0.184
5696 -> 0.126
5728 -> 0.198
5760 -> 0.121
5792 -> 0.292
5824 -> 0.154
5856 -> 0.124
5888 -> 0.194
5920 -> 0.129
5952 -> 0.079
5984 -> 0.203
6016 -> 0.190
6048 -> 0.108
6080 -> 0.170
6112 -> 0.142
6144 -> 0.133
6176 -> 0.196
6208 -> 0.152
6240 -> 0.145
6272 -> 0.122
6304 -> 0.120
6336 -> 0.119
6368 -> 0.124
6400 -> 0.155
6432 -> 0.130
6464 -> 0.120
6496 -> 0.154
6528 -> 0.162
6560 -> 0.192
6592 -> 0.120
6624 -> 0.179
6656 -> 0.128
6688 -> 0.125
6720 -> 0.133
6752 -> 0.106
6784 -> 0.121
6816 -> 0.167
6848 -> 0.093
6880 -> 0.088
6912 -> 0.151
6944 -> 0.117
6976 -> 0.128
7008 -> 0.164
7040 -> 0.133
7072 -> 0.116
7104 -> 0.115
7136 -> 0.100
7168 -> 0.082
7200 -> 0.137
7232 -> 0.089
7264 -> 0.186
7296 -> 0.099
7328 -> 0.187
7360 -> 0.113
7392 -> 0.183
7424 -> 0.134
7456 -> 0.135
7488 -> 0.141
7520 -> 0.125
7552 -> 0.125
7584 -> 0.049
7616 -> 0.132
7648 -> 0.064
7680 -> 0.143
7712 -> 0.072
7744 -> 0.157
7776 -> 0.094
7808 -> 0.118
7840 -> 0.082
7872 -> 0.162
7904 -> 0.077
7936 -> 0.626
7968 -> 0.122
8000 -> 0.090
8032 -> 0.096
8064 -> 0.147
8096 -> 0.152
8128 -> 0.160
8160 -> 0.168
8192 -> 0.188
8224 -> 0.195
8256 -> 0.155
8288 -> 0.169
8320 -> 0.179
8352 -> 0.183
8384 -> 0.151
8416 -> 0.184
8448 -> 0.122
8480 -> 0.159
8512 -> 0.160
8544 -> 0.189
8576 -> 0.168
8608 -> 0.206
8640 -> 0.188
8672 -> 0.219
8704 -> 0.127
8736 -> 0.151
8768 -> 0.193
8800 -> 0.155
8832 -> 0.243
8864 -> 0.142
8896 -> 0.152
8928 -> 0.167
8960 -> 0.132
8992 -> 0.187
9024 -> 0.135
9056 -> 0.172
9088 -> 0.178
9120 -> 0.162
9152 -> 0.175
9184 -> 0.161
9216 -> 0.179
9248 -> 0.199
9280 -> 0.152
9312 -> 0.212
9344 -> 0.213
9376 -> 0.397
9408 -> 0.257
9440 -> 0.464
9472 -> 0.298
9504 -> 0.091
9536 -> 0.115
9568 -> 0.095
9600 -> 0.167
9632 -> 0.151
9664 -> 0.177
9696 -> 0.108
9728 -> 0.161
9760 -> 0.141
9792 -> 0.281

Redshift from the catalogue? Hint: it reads 1.128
